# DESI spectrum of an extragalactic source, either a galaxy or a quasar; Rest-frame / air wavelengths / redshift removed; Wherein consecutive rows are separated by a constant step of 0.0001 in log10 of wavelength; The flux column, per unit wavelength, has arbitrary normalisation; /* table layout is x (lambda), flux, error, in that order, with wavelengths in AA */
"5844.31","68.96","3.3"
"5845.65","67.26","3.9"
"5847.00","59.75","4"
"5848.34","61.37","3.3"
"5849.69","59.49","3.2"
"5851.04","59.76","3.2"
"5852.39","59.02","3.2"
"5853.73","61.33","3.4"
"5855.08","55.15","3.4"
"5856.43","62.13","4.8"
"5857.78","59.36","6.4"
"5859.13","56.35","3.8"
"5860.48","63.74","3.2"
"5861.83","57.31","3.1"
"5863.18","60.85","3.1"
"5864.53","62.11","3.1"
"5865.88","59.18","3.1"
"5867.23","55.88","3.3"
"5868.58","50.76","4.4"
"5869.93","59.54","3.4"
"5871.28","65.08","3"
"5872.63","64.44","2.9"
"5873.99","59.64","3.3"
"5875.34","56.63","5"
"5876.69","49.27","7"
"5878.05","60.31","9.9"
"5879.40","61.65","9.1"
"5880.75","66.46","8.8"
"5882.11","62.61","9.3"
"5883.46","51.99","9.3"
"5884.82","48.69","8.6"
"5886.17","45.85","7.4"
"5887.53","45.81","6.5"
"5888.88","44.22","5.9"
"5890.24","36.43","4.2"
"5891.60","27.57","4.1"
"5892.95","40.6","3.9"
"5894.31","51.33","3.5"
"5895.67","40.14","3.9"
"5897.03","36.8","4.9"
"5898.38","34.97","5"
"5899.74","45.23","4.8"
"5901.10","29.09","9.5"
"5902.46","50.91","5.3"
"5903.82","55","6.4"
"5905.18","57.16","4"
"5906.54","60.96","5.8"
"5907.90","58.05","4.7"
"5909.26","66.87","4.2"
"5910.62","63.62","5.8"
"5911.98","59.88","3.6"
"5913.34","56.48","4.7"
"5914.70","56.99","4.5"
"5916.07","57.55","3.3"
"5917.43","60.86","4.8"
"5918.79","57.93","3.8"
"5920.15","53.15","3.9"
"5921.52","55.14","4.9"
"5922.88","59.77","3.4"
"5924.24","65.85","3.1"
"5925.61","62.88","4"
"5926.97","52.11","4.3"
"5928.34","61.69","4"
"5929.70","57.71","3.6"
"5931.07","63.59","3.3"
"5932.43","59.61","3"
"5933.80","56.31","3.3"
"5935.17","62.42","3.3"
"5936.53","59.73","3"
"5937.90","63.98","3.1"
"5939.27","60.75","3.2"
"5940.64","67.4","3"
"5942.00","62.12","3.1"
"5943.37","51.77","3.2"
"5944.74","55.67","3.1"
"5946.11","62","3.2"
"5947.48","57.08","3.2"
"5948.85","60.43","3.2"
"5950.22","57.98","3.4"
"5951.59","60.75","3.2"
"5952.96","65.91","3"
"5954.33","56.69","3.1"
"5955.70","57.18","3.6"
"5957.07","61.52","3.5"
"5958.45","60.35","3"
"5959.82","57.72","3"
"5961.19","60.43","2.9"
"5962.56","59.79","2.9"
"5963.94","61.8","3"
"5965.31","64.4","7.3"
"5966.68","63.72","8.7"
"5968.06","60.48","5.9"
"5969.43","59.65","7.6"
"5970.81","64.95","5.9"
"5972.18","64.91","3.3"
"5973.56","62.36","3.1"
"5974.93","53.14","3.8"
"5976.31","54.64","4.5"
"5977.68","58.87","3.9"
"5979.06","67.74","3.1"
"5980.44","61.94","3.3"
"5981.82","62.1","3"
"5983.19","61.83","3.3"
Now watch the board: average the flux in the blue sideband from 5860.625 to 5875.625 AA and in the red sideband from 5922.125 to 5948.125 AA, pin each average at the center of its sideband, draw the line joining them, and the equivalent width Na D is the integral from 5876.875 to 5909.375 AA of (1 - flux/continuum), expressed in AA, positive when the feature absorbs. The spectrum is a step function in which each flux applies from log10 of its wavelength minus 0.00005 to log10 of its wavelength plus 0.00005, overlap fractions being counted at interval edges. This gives 5.9 AA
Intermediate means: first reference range 59.5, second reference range 60.1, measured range 48.8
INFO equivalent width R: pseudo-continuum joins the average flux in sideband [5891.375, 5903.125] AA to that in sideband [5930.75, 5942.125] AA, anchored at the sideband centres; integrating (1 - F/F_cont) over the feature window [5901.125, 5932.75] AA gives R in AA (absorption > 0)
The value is -4.8 AA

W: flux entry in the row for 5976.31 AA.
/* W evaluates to 54.64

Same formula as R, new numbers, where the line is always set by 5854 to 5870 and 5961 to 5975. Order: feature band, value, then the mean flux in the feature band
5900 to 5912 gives 1.0 AA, 55.1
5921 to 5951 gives 0.5 AA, 59.9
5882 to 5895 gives 3.2 AA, 44.8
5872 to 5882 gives -0.2 AA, 59.9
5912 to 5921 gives 0.4 AA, 57.3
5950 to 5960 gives 0.2 AA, 59.9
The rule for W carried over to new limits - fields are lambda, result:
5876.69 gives 49.27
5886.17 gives 45.85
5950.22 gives 57.98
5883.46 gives 51.99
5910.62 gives 63.62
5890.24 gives 36.43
